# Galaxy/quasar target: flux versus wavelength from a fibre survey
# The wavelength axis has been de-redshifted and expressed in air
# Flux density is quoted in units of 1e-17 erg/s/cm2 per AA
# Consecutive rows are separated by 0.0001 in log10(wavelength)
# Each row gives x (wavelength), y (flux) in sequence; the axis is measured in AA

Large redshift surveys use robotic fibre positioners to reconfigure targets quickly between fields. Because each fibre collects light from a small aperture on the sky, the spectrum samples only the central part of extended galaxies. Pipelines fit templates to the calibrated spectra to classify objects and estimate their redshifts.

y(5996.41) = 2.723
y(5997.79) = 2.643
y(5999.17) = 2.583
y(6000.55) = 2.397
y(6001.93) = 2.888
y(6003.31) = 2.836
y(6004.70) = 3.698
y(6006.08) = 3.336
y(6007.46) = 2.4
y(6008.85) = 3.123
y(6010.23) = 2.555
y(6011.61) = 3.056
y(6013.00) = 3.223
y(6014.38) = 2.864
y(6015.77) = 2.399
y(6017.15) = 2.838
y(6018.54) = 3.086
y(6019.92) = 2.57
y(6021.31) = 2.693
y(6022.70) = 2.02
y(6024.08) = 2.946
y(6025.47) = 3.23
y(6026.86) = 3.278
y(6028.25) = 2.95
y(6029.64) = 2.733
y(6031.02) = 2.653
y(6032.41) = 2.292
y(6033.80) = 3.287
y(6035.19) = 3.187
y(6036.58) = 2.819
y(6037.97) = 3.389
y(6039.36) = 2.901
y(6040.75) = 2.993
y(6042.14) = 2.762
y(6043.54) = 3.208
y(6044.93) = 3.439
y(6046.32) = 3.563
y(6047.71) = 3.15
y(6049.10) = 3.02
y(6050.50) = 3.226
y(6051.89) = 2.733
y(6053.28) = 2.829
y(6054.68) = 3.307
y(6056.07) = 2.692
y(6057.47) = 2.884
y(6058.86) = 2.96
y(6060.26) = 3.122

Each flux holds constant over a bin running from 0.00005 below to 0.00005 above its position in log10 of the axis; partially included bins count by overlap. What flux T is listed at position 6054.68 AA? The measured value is 3.307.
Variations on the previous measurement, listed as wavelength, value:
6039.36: 2.901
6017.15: 2.838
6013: 3.223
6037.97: 3.389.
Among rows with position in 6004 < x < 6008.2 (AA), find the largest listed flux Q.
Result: 3.698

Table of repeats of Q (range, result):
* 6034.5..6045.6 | 3.439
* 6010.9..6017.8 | 3.223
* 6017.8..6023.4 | 3.086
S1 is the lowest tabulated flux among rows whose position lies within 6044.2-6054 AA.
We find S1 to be 2.733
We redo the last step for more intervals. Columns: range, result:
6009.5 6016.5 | 2.399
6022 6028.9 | 2.02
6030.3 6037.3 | 2.292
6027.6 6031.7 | 2.653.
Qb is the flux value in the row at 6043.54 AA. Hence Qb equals 3.208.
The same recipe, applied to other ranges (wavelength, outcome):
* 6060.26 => 3.122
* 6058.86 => 2.96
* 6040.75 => 2.993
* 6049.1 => 3.02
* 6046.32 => 3.563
